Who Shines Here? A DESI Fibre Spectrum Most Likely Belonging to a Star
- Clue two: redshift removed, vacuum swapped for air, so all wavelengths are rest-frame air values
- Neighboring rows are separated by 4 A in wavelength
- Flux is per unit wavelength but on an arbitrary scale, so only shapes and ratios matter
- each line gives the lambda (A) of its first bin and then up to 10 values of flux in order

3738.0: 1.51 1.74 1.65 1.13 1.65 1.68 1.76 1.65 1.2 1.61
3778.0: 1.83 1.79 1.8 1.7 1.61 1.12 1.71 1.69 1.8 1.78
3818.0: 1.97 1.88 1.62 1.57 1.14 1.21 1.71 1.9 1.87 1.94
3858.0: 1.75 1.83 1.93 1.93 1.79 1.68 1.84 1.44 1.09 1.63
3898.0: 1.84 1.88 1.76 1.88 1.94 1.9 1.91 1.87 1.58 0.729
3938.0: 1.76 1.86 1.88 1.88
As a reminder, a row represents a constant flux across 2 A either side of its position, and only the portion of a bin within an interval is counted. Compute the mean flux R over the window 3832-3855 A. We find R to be 1.61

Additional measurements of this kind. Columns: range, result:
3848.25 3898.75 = 1.73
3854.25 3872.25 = 1.87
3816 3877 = 1.74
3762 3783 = 1.62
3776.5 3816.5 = 1.68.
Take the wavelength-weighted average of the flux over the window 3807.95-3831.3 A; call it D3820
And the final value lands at 1.78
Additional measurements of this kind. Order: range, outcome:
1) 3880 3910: 1.66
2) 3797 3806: 1.51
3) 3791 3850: 1.63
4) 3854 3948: 1.73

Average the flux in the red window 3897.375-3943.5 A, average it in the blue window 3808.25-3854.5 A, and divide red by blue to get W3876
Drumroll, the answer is 1.03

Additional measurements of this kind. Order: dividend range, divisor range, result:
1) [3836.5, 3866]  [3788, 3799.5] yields 1.18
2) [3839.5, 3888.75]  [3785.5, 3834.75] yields 1.08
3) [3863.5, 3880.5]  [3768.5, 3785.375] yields 1.12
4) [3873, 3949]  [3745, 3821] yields 1.04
